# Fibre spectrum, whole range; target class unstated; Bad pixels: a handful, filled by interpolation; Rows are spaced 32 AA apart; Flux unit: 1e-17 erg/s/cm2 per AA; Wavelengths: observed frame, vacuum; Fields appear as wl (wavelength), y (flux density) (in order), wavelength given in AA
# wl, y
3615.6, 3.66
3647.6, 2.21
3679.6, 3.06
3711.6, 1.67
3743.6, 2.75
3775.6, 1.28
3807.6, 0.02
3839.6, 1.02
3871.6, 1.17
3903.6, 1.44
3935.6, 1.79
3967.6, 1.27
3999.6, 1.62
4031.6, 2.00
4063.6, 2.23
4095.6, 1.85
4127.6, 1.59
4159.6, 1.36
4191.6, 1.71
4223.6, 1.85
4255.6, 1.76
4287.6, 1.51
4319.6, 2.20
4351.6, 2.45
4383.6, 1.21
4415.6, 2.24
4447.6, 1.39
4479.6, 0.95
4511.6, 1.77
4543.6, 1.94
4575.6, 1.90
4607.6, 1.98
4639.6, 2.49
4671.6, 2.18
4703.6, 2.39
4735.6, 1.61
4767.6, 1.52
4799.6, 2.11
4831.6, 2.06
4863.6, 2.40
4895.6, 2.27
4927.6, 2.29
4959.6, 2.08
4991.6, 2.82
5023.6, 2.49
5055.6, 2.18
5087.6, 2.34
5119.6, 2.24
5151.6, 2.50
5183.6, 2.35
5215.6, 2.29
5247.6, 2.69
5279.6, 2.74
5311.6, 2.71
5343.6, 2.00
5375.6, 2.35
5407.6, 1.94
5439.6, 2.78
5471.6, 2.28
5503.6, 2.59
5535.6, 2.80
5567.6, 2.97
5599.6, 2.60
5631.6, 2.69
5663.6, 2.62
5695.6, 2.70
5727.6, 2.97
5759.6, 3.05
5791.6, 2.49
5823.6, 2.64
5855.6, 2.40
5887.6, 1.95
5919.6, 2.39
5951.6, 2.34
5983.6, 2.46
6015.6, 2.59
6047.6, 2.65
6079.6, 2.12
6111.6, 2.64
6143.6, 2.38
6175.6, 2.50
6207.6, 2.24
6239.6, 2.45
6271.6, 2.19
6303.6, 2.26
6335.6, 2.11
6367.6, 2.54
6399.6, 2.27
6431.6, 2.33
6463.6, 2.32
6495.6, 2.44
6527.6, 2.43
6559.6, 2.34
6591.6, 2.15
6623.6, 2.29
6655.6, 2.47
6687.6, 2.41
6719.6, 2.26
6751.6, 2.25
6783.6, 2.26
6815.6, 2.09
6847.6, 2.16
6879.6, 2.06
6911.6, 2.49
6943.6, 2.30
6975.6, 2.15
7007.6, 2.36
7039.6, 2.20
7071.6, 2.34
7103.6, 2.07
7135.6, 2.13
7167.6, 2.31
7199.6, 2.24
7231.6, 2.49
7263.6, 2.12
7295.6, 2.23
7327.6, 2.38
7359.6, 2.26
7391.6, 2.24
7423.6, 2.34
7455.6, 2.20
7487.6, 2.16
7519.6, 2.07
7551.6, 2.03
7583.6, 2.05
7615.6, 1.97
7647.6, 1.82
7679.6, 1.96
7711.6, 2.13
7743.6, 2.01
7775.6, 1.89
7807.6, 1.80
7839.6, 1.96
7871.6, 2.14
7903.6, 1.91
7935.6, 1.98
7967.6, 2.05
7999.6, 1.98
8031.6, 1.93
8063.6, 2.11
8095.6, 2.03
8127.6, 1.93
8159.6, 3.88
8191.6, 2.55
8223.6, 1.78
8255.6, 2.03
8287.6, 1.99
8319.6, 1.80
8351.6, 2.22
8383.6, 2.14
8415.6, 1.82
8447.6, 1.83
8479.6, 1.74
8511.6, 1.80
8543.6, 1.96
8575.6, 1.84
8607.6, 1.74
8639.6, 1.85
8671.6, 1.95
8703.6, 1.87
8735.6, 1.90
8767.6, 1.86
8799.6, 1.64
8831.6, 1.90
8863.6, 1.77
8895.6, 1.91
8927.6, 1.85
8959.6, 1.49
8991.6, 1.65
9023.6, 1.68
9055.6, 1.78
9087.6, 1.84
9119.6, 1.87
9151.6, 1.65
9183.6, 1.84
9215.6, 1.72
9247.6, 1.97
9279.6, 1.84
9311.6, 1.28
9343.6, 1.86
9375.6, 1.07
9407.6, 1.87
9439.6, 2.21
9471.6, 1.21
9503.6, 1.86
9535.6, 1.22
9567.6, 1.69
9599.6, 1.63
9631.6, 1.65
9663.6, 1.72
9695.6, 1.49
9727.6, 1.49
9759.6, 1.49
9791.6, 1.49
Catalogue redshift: 0.244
